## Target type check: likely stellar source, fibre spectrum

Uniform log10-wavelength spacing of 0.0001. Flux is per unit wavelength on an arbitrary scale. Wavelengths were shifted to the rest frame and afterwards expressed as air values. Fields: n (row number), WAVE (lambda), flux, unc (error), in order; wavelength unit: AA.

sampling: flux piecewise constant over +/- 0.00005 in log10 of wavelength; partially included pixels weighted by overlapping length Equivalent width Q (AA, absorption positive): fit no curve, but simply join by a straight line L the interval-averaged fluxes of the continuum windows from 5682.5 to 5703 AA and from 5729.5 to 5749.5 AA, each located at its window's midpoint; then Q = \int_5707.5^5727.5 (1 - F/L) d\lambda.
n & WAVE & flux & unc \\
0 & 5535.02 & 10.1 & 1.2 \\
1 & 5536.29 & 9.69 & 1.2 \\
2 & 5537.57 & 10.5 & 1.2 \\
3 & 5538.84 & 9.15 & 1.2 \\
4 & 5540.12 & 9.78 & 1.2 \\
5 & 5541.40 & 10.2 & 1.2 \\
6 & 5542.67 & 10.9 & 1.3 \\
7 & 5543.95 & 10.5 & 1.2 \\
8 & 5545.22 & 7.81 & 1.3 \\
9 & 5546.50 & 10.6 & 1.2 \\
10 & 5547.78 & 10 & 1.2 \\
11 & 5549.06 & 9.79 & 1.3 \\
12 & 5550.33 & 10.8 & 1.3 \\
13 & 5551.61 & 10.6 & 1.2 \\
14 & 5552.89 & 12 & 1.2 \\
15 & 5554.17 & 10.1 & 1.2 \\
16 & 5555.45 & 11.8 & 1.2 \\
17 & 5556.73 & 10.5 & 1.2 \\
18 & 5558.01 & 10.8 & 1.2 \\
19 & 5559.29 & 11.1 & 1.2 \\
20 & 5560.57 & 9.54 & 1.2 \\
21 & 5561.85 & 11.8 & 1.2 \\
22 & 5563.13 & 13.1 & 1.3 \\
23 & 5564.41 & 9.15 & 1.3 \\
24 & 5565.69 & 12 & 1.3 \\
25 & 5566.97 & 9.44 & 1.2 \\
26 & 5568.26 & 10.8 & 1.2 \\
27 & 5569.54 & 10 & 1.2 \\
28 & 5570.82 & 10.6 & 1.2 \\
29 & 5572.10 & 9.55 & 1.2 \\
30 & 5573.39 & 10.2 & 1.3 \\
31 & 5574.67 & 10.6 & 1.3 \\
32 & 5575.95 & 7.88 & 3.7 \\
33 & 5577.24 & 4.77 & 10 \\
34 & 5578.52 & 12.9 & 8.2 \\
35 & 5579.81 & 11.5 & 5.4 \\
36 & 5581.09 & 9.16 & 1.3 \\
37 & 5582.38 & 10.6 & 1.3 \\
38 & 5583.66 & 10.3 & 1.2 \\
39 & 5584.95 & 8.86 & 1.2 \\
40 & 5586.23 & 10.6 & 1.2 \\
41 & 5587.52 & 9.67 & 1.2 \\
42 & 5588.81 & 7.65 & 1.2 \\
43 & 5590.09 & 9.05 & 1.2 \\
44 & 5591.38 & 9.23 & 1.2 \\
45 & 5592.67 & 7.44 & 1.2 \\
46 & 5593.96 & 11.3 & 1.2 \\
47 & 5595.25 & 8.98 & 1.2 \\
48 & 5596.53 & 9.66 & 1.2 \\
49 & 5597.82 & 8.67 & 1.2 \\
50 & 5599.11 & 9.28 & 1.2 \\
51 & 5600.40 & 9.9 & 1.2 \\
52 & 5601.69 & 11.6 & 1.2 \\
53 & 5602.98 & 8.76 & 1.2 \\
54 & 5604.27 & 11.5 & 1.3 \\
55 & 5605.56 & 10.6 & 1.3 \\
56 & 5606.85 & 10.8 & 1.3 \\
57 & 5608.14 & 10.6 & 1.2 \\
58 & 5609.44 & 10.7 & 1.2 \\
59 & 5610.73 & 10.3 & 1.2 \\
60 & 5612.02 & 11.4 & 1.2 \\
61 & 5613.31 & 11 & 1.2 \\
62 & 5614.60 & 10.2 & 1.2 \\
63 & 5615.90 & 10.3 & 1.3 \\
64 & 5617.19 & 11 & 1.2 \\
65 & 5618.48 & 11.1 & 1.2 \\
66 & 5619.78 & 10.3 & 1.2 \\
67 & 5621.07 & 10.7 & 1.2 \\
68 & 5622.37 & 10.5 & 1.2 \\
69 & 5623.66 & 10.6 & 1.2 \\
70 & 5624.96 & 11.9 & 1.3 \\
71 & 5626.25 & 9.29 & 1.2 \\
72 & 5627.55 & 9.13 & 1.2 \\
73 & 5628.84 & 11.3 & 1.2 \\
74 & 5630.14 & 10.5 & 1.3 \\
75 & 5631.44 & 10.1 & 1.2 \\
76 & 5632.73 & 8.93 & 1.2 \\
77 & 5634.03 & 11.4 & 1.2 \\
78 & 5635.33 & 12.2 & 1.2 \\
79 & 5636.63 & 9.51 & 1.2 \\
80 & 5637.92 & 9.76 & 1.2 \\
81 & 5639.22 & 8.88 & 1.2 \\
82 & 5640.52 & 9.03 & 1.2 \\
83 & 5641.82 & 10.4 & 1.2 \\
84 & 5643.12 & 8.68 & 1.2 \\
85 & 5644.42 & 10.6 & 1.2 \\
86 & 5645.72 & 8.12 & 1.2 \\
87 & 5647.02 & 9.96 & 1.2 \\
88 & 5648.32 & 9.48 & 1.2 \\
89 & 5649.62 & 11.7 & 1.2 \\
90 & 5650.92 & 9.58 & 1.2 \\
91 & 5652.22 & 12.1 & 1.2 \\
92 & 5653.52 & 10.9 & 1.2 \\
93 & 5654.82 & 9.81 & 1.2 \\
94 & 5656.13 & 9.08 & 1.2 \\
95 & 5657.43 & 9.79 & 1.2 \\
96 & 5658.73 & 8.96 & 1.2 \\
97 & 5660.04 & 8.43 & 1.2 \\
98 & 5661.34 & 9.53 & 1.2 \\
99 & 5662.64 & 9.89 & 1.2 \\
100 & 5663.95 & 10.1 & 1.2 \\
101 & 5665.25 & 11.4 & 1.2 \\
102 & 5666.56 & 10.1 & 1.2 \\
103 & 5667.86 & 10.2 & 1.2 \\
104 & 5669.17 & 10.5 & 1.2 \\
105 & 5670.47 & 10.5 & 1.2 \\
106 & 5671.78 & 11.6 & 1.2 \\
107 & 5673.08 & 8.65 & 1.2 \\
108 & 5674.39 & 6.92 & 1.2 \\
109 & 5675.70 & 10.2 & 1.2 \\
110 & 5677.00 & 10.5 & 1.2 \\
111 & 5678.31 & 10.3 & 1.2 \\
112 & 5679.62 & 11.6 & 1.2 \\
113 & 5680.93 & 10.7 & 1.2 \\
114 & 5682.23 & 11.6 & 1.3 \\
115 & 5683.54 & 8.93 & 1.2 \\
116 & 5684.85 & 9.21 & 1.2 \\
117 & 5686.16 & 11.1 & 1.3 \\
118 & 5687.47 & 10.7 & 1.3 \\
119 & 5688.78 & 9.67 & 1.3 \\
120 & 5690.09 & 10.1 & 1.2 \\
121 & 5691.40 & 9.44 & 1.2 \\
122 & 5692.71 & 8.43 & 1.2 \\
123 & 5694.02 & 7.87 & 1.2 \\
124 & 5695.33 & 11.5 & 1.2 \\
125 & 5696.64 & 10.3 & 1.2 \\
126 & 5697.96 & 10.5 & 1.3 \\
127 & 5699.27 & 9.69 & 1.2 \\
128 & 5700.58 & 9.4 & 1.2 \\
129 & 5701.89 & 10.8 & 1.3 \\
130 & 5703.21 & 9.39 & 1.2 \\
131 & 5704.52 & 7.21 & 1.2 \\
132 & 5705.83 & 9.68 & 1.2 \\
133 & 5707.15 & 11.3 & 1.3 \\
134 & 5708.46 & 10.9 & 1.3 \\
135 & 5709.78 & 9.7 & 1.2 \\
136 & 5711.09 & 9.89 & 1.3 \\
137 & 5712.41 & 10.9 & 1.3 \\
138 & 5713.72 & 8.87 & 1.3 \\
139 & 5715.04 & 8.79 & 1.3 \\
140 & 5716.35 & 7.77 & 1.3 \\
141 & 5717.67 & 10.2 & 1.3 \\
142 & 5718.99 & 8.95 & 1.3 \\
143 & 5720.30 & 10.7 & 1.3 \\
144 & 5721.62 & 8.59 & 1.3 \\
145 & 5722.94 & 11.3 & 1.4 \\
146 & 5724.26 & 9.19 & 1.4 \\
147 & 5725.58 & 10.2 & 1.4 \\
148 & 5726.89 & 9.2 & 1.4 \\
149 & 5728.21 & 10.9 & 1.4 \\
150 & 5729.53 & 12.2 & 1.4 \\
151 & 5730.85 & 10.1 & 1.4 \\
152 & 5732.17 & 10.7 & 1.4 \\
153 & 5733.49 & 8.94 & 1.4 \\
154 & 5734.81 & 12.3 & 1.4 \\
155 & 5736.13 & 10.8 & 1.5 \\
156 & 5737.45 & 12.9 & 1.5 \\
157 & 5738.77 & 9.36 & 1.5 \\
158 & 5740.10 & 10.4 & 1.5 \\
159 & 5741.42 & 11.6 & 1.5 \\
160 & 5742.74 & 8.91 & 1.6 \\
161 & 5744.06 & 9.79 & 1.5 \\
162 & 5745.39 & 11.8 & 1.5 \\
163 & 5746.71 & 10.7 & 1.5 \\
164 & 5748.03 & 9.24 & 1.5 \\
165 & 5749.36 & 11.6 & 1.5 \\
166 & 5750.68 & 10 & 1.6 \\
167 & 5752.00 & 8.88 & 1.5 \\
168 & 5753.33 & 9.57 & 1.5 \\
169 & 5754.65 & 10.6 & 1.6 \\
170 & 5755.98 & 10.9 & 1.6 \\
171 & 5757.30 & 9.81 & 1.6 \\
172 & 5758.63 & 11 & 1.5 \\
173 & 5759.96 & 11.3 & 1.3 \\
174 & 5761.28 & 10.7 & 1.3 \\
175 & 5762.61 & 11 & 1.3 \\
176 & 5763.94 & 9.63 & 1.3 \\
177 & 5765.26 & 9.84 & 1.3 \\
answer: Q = 1.10 AA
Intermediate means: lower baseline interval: 9.86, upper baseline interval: 10.6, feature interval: 9.71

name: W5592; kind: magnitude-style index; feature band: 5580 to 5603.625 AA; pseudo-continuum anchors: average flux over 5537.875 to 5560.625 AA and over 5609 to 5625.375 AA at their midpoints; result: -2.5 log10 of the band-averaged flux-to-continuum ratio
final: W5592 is 0.12 mag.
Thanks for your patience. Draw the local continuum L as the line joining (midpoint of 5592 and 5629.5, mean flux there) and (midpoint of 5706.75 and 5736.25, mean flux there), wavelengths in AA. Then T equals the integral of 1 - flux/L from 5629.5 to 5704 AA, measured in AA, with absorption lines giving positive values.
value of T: 1.5 AA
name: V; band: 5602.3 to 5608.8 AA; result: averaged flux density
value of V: 10.4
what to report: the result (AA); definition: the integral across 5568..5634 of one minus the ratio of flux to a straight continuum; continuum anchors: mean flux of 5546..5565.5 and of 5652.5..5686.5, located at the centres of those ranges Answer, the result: 2.8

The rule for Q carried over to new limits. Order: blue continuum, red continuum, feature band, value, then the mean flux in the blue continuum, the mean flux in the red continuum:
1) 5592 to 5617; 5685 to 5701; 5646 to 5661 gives 0.1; 10.2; 9.88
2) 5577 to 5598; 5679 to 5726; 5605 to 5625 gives -2.3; 9.54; 9.86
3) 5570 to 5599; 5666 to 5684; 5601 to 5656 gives -2.9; 9.51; 10.2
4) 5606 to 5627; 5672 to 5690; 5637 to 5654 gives 0.8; 10.7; 10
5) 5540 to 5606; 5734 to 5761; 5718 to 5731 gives 0.5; 10.1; 10.6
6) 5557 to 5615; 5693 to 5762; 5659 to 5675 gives 0.5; 10.1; 10.1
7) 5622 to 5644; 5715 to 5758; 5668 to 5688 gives -0.1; 10.1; 10.2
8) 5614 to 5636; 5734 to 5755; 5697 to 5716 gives 1.4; 10.6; 10.5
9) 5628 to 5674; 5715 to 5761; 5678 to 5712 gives 0.5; 10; 10.3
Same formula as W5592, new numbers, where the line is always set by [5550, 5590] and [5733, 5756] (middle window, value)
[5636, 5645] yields 0.086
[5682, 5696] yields 0.062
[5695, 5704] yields 0.029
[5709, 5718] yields 0.108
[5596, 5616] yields -0.004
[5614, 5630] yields -0.022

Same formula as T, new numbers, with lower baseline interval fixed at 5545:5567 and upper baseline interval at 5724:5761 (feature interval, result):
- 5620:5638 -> 0.3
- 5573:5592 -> 2.0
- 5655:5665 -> 1.0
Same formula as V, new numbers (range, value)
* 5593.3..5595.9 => 10.1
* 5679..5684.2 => 10.7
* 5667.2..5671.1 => 10.4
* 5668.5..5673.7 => 10.3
